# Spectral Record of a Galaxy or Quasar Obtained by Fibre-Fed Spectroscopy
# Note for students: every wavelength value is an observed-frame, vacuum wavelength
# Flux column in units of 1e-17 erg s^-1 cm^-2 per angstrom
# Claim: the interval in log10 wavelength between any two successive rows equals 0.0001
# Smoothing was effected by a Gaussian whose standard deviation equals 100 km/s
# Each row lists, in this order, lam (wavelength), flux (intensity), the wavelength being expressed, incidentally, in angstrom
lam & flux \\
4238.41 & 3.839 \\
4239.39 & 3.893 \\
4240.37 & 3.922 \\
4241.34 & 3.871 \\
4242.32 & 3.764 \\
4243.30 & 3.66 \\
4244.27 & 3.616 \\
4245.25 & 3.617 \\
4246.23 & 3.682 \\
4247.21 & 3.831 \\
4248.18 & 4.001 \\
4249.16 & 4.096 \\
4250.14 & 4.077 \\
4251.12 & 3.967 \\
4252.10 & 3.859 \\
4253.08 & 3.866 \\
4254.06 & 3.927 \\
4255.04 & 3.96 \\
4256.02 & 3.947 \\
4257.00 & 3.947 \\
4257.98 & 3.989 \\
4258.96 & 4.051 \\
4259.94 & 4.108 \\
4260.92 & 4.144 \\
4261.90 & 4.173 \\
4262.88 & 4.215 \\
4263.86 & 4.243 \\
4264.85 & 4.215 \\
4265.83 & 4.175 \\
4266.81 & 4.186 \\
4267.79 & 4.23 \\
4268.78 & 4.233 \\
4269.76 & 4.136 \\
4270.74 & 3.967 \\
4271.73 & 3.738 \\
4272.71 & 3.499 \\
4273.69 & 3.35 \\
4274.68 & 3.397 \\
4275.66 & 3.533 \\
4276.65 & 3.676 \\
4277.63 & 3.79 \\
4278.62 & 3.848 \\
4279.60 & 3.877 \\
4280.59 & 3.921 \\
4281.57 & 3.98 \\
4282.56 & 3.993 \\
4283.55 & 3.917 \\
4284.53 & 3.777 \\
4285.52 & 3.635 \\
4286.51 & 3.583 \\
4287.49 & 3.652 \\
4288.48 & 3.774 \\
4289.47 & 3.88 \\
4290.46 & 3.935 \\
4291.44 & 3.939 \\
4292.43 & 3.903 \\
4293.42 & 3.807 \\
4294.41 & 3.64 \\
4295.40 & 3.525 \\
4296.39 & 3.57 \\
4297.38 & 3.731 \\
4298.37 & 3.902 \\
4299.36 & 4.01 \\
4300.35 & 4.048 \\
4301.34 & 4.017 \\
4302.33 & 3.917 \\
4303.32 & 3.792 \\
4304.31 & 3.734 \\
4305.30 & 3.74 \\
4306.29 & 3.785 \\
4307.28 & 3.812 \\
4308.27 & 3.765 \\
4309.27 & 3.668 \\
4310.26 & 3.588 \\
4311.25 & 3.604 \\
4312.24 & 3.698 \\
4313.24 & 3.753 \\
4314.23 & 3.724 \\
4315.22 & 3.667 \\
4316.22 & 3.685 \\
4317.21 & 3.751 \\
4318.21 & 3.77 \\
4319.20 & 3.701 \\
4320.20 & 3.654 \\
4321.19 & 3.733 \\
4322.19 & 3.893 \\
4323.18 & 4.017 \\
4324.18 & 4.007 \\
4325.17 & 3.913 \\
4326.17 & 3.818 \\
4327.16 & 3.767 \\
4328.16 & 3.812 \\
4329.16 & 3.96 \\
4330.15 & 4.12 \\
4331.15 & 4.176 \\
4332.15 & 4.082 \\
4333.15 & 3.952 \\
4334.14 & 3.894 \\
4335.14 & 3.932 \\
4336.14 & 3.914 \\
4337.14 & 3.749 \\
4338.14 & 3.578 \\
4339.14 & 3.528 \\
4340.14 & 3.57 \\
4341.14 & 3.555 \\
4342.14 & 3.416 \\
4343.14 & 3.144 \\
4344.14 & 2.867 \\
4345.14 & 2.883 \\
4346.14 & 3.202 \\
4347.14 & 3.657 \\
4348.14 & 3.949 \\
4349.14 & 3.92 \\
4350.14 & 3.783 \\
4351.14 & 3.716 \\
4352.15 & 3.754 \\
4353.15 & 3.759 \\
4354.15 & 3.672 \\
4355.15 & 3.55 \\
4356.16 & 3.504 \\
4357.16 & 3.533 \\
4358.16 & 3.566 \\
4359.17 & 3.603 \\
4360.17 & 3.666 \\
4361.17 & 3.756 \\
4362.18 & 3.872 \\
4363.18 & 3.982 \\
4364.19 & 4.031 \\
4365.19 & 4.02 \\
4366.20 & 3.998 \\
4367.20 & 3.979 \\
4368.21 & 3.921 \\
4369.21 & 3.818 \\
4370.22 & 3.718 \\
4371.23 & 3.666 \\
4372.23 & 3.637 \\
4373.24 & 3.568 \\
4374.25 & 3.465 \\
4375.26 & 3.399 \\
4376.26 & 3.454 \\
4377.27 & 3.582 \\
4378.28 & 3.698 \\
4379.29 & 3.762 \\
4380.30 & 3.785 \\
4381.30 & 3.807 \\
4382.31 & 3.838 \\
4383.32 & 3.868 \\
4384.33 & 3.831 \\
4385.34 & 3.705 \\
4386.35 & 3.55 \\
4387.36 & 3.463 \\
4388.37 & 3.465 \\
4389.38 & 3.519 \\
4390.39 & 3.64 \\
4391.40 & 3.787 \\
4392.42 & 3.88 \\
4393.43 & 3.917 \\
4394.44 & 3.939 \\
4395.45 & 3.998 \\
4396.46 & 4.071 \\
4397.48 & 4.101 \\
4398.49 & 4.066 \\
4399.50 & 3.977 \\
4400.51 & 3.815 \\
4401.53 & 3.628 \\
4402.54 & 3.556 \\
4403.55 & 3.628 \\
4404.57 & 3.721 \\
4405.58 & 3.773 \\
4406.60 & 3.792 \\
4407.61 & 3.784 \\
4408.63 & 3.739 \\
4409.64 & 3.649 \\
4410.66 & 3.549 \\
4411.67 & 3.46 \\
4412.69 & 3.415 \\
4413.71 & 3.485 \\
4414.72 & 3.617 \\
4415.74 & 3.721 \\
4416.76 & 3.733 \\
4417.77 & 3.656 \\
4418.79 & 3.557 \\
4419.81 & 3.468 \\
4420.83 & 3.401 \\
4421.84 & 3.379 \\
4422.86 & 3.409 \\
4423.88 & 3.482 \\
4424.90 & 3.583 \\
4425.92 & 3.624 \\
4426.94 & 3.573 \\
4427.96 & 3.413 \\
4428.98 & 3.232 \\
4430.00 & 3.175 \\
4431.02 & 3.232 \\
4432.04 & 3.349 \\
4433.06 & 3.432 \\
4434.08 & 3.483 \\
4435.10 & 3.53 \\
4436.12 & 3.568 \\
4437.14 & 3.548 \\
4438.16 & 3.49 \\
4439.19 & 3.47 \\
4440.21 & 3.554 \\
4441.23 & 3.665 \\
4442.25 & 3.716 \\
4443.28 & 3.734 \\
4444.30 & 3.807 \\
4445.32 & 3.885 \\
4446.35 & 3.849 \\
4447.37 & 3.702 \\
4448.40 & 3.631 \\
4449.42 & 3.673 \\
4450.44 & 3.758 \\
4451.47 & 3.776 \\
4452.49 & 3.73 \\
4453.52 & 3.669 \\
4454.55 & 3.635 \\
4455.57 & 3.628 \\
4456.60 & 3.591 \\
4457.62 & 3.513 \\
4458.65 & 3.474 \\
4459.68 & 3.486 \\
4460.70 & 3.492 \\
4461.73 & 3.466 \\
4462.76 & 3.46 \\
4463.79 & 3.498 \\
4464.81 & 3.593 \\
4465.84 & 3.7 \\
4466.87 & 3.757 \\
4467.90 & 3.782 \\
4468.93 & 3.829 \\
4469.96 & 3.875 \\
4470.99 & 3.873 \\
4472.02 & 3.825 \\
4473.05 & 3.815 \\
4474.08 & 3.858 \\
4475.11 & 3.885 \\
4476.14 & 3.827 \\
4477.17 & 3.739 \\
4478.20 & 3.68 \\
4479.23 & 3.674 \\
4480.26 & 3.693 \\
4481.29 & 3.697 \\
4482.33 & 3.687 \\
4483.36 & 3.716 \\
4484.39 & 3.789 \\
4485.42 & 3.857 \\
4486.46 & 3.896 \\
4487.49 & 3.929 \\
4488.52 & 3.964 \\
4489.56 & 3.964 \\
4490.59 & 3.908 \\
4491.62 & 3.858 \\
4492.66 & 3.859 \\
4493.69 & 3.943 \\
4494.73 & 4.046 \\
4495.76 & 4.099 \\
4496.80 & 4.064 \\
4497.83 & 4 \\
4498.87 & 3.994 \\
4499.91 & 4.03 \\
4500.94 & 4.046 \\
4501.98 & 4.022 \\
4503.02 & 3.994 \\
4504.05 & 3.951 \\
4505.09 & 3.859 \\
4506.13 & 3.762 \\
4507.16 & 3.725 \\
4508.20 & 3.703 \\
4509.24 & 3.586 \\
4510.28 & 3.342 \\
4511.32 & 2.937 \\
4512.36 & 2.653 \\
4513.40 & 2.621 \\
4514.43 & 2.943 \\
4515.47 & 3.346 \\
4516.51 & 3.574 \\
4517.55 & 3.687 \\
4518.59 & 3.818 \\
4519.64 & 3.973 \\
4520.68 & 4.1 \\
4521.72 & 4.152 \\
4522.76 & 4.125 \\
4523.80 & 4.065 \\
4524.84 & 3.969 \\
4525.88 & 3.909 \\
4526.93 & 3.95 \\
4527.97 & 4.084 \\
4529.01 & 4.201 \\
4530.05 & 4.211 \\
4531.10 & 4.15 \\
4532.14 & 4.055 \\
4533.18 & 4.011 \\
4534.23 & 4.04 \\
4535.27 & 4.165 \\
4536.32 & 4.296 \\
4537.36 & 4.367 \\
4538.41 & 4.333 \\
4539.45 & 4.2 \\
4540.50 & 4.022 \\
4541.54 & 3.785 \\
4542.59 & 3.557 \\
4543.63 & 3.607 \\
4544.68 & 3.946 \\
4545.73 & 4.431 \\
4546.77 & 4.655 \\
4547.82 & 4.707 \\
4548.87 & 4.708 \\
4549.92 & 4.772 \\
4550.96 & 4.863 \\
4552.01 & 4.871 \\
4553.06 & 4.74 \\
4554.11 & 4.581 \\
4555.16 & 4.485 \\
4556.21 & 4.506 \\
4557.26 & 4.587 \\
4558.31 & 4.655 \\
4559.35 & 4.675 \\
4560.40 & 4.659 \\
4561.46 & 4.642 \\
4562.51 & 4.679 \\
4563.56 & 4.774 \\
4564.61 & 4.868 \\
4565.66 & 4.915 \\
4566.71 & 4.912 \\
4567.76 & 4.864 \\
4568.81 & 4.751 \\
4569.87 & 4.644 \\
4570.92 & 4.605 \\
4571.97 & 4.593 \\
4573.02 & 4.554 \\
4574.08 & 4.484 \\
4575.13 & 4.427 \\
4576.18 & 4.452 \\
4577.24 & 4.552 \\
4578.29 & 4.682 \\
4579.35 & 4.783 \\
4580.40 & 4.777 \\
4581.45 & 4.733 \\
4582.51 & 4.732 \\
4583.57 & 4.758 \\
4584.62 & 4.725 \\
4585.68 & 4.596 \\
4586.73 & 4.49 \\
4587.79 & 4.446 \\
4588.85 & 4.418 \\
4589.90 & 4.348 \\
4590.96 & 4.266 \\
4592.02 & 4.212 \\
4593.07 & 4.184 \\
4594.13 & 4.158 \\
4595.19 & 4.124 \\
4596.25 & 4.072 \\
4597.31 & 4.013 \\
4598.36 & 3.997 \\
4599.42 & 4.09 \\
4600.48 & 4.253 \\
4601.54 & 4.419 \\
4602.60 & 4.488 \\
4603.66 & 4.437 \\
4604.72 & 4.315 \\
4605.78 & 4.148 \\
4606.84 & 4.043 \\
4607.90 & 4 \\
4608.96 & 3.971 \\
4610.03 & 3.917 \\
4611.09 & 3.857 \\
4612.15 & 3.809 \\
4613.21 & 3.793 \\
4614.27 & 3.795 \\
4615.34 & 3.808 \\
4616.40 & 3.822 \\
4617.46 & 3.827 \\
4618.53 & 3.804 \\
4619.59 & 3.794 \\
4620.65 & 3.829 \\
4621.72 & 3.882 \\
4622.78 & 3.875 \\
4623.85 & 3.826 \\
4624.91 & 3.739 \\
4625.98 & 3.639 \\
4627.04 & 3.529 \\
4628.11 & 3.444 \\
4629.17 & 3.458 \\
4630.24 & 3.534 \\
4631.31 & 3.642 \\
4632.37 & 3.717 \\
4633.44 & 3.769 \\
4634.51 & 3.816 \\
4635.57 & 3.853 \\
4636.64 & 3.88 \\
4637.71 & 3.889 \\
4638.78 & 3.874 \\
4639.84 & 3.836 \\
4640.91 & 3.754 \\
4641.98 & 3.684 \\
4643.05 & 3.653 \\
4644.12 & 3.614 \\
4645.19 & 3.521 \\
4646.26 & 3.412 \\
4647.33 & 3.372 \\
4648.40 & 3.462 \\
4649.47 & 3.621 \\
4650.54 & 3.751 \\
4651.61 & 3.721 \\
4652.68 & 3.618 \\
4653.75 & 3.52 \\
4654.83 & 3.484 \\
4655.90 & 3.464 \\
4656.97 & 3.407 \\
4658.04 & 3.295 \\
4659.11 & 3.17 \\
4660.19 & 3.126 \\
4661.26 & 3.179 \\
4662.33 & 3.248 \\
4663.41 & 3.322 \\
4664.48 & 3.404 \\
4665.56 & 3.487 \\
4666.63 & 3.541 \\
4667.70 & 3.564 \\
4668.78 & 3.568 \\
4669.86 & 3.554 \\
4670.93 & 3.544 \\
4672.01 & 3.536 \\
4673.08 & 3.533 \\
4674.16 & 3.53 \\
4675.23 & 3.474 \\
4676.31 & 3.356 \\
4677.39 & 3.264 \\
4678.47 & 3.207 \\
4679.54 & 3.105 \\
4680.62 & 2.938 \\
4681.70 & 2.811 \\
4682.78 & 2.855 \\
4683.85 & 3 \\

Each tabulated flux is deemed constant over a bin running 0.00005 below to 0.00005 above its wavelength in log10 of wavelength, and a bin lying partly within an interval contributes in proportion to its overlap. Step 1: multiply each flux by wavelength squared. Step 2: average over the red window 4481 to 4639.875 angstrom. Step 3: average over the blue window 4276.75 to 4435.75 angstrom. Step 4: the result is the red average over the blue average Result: 1.21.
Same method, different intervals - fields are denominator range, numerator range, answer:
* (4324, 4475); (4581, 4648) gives 1.19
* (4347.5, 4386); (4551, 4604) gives 1.33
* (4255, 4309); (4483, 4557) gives 1.15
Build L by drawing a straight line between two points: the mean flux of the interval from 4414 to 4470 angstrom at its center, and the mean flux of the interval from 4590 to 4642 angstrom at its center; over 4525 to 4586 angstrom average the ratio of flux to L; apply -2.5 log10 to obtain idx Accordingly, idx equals -0.17 mag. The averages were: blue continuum 3.58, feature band 4.47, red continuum 3.92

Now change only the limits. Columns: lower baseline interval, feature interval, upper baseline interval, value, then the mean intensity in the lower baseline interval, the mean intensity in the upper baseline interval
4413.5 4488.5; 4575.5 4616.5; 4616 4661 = -0.18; 3.63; 3.64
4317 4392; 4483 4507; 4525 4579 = 0.08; 3.71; 4.43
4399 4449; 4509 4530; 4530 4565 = 0.15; 3.58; 4.4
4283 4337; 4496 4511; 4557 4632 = 0.07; 3.82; 4.26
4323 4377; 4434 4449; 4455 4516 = 0.02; 3.72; 3.71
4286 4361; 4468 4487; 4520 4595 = 0.11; 3.73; 4.42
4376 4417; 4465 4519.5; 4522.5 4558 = 0.09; 3.73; 4.27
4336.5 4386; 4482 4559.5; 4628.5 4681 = -0.12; 3.66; 3.52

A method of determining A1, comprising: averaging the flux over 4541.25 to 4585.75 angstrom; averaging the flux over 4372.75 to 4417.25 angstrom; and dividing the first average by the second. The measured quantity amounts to 1.2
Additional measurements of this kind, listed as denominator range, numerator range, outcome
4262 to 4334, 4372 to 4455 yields 0.95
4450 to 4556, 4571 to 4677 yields 1.00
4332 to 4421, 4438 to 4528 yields 1.01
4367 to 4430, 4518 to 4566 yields 1.18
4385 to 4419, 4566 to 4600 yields 1.21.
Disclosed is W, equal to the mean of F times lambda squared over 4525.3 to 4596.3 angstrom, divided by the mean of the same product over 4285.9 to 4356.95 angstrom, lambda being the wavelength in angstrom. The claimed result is 1.32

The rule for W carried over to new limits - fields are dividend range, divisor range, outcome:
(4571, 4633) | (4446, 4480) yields 1.19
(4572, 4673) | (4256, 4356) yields 1.18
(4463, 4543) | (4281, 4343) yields 1.10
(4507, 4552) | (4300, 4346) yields 1.16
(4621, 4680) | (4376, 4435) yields 1.09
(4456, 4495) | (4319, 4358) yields 1.08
